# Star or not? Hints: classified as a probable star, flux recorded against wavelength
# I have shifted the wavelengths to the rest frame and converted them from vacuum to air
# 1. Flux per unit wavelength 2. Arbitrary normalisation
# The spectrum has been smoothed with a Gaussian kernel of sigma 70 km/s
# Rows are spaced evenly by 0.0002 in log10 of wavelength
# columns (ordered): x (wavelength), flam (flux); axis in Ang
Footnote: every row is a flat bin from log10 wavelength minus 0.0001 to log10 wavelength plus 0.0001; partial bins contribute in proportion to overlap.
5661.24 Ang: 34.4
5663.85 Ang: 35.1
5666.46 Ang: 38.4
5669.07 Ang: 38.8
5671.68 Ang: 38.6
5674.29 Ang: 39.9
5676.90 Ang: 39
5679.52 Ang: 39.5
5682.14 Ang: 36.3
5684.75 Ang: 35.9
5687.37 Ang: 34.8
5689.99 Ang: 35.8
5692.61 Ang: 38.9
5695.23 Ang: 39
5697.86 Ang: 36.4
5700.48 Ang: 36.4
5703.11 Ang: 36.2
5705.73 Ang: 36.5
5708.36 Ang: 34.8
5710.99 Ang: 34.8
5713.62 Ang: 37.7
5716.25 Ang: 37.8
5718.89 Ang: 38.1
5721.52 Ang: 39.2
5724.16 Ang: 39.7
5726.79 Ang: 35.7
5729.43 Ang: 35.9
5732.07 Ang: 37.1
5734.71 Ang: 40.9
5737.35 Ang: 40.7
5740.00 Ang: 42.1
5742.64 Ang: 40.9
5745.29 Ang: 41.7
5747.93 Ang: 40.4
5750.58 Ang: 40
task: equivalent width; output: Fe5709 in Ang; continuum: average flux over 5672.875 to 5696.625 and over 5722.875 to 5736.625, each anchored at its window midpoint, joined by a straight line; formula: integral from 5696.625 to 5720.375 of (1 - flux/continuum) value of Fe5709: 0.8 Ang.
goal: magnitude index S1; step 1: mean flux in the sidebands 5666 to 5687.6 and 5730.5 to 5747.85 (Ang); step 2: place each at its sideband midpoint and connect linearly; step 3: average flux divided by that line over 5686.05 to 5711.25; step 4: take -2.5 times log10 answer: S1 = 0.07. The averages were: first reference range 38.1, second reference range 40.5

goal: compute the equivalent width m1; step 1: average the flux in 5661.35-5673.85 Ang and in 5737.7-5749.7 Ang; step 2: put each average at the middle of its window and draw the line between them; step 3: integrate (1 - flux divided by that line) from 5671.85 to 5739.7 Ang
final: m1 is 3.1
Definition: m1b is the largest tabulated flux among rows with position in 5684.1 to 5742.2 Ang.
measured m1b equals 42.1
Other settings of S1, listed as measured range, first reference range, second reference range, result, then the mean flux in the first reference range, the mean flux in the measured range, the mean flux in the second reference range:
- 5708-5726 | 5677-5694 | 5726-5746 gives 0.03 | 37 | 37.5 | 39.4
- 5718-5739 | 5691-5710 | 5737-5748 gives 0.04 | 36.8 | 38.5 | 41.3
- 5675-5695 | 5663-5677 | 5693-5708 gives 0.01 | 38.4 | 37.4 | 36.9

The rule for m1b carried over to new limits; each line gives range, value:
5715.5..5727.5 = 39.7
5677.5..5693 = 39.5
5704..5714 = 37.7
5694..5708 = 39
